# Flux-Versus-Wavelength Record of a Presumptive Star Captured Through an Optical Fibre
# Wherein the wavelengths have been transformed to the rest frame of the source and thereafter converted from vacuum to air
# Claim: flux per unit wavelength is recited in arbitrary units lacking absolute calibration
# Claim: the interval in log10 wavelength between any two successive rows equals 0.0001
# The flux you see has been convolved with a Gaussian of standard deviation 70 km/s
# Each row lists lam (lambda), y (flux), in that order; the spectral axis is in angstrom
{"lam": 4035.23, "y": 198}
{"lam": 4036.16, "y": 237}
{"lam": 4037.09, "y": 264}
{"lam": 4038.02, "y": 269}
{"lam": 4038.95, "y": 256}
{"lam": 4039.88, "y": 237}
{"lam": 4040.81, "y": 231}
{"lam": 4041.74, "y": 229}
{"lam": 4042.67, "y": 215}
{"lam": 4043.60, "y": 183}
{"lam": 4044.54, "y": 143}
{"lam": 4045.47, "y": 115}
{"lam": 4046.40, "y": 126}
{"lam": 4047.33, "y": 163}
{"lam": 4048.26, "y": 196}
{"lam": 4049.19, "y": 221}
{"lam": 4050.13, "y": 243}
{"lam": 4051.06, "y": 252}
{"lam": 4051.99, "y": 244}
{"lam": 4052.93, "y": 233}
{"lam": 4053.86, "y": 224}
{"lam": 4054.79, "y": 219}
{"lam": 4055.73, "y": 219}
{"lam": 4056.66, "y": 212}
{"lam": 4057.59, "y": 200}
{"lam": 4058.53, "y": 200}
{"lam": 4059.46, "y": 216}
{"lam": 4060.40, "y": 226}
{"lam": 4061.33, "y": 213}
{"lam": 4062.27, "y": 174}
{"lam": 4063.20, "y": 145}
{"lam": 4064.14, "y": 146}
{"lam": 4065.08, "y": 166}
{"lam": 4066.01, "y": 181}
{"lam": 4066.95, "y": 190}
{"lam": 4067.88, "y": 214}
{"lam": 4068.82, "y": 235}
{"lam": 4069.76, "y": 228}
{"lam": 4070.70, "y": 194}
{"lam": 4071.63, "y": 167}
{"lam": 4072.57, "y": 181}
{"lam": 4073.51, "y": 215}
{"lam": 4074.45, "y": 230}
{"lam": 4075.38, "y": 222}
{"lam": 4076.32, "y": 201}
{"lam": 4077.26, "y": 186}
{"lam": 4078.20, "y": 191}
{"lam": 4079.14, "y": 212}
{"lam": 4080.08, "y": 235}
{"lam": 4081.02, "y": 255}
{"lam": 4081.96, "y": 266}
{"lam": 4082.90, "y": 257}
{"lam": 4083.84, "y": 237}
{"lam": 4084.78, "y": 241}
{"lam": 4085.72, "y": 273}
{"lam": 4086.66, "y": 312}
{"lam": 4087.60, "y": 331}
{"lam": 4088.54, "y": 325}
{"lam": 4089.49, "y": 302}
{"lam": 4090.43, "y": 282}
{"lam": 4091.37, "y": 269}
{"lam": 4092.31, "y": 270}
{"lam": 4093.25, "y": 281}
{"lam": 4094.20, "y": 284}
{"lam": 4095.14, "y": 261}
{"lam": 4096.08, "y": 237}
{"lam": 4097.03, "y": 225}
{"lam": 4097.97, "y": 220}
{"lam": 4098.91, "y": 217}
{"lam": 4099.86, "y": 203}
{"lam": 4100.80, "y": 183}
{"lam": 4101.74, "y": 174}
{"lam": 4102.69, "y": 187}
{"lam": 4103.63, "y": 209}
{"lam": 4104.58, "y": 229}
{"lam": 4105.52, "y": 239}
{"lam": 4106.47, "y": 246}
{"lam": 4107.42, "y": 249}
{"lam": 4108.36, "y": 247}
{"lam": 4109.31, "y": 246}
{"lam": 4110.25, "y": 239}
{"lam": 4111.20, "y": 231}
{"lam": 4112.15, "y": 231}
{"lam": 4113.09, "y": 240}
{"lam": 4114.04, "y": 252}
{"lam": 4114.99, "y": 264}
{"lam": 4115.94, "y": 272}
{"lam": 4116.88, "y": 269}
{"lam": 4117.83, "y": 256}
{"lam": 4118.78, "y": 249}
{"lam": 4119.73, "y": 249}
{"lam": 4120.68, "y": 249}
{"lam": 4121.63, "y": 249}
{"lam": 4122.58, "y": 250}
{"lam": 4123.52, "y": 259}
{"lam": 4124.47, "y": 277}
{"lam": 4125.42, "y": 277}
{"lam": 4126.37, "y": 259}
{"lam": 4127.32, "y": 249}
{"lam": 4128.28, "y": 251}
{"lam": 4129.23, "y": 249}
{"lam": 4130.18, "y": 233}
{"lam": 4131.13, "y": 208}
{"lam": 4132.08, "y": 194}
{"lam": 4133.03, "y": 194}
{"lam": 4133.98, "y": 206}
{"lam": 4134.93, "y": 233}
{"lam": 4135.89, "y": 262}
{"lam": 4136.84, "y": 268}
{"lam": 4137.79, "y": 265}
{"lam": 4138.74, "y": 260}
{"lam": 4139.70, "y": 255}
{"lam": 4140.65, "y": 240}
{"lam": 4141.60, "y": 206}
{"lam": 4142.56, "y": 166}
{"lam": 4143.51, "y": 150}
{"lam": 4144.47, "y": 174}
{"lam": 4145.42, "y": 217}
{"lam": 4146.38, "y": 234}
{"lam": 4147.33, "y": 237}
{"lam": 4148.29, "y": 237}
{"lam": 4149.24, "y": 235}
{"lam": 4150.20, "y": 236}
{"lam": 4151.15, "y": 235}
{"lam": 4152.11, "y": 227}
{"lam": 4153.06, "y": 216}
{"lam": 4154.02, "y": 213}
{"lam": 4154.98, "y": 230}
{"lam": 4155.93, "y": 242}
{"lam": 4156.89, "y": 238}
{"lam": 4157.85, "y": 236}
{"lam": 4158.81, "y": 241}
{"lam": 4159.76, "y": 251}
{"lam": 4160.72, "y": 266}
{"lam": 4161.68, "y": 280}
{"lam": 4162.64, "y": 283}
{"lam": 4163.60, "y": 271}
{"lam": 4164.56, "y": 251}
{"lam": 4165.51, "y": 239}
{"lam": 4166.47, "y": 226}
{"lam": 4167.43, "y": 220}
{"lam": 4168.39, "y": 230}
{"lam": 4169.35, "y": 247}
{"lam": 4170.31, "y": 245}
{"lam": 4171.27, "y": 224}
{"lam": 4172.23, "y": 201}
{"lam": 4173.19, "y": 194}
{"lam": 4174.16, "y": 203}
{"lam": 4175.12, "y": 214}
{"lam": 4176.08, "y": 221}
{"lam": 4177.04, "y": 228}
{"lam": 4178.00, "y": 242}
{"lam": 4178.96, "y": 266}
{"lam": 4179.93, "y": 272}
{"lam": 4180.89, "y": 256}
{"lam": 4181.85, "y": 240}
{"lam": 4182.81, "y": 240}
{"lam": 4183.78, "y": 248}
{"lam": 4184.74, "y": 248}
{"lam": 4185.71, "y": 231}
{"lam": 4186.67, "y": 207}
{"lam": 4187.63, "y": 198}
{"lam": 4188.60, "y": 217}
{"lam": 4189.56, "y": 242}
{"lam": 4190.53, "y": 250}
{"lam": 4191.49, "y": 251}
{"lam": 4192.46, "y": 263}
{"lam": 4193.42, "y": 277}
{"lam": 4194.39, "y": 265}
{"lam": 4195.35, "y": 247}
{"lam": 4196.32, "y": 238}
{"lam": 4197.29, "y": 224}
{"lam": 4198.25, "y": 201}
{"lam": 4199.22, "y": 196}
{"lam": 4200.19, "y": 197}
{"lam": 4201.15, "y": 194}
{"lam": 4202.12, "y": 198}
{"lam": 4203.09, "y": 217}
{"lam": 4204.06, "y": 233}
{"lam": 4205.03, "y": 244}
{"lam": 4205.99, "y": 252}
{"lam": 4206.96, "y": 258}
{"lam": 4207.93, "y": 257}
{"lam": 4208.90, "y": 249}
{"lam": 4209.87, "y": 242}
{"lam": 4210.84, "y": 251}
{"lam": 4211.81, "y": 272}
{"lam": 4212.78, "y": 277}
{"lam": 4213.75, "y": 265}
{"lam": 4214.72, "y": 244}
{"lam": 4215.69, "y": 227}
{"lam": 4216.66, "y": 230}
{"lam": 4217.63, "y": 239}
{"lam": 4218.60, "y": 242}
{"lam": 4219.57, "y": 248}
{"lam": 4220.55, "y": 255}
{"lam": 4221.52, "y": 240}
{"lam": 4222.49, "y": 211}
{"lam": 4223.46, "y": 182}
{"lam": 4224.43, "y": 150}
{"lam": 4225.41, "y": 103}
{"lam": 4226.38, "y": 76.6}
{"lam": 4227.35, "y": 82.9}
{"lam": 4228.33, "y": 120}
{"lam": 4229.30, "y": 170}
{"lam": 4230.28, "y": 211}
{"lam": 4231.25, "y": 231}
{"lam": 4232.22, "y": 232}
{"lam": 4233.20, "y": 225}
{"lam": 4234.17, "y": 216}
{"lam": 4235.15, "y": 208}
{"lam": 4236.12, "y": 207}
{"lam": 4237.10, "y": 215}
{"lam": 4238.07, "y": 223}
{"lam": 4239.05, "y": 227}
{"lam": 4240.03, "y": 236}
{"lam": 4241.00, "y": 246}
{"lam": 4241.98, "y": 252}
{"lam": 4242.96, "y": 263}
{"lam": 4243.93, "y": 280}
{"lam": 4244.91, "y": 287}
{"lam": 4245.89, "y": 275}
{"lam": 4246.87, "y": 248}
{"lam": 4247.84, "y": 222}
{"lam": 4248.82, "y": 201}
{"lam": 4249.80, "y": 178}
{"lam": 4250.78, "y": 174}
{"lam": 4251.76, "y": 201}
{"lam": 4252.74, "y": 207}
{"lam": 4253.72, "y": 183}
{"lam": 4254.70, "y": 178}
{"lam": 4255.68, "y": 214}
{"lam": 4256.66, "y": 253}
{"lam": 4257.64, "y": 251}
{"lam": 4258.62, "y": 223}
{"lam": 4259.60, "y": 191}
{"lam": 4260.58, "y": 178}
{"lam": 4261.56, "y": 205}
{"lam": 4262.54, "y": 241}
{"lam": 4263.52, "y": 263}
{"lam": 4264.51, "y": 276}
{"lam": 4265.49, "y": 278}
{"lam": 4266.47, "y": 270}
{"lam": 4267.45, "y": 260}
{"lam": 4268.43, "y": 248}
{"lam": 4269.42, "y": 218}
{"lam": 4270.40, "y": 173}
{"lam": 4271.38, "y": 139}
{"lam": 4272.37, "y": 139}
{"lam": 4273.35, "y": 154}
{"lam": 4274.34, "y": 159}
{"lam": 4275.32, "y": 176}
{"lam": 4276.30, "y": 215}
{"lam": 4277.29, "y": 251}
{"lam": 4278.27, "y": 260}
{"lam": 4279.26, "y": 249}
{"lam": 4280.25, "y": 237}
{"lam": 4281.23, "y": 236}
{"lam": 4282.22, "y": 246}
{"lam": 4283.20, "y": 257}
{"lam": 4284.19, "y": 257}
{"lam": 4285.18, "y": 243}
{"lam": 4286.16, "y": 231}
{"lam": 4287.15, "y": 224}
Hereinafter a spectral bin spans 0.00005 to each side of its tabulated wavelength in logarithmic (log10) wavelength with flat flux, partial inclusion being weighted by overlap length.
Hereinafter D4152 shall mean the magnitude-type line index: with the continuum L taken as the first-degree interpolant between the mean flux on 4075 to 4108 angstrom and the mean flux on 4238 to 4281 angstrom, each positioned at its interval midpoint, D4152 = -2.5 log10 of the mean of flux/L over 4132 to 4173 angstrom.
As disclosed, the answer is 0.016 mag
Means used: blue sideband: 243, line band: 232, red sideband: 223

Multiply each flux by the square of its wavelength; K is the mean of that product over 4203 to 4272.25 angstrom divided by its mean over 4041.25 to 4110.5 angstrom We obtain 1.08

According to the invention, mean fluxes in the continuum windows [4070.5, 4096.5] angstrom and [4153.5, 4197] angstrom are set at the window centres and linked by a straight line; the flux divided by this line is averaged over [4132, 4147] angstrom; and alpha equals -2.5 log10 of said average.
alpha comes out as 0.10 mag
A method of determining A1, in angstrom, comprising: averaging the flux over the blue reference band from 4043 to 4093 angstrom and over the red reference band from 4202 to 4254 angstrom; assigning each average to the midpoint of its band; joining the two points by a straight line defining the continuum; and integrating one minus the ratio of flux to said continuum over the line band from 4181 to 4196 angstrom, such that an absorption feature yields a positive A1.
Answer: -1.5 angstrom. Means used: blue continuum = 219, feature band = 242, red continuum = 220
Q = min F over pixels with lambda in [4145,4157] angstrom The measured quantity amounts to 213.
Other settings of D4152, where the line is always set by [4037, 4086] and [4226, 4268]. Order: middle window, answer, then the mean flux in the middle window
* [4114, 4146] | -0.119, 238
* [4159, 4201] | -0.103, 237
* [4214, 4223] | -0.099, 238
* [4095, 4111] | -0.056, 224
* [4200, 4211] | -0.079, 233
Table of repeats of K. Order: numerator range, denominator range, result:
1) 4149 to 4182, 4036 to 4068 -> 1.22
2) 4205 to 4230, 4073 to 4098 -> 0.90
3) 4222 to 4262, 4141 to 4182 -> 0.93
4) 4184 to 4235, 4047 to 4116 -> 1.03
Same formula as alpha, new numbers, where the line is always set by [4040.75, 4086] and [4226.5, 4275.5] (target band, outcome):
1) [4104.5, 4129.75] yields -0.20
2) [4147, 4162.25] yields -0.14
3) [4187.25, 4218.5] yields -0.13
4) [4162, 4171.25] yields -0.17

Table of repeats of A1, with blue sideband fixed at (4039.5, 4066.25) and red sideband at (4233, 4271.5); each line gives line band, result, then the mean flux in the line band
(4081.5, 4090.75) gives -3.58 angstrom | 283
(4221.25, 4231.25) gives 2.98 angstrom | 157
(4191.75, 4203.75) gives -0.43 angstrom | 227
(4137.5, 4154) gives -0.80 angstrom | 222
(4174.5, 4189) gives -1.21 angstrom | 235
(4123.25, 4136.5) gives -1.87 angstrom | 239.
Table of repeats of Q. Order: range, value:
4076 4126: 174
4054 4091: 145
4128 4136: 194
